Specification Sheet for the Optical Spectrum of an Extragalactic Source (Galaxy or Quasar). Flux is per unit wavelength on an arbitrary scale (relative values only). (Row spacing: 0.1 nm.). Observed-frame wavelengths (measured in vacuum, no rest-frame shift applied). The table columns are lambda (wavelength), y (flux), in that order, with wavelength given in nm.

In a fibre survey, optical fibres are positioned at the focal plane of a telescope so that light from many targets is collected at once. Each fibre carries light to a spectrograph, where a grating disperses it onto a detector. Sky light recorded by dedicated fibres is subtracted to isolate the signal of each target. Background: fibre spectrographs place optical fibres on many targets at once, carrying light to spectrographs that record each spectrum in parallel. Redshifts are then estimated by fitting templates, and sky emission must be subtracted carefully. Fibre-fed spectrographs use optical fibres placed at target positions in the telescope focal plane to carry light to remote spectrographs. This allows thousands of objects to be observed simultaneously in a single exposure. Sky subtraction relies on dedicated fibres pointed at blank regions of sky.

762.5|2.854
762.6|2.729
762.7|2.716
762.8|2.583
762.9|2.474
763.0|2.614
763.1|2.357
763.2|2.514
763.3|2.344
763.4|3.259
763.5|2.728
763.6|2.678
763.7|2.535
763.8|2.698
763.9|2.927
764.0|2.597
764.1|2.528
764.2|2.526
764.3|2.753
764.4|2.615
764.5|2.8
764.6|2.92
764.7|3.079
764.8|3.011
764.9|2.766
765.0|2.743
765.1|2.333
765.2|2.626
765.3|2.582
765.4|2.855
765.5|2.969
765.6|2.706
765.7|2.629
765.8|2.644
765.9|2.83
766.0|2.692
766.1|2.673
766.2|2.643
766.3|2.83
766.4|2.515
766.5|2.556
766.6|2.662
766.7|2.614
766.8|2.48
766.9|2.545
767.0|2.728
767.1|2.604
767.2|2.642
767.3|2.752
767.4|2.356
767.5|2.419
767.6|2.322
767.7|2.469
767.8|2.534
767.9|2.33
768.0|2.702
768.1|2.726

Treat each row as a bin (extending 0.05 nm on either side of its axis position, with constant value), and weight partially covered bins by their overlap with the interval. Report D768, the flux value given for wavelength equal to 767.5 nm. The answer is 2.419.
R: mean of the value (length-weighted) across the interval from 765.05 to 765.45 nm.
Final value 2.6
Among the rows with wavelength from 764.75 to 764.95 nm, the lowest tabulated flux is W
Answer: 2.766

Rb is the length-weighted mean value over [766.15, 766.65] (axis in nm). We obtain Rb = 2.64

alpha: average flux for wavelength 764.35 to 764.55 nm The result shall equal 2.71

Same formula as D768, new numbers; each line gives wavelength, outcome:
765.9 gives 2.83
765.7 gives 2.629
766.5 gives 2.556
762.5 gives 2.854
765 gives 2.743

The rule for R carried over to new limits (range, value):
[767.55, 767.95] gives 2.41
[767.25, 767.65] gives 2.46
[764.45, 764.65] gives 2.86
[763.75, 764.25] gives 2.66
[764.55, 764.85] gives 3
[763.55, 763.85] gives 2.64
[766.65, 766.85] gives 2.55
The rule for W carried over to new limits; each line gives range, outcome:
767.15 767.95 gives 2.322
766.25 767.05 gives 2.48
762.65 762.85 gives 2.583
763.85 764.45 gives 2.526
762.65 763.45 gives 2.344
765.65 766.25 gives 2.629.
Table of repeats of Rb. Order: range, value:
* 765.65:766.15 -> 2.69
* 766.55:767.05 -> 2.61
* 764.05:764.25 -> 2.53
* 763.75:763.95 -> 2.81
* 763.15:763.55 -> 2.71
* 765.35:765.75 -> 2.79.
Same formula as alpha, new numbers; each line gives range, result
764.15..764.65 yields 2.72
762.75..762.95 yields 2.53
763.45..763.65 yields 2.7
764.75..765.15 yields 2.71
